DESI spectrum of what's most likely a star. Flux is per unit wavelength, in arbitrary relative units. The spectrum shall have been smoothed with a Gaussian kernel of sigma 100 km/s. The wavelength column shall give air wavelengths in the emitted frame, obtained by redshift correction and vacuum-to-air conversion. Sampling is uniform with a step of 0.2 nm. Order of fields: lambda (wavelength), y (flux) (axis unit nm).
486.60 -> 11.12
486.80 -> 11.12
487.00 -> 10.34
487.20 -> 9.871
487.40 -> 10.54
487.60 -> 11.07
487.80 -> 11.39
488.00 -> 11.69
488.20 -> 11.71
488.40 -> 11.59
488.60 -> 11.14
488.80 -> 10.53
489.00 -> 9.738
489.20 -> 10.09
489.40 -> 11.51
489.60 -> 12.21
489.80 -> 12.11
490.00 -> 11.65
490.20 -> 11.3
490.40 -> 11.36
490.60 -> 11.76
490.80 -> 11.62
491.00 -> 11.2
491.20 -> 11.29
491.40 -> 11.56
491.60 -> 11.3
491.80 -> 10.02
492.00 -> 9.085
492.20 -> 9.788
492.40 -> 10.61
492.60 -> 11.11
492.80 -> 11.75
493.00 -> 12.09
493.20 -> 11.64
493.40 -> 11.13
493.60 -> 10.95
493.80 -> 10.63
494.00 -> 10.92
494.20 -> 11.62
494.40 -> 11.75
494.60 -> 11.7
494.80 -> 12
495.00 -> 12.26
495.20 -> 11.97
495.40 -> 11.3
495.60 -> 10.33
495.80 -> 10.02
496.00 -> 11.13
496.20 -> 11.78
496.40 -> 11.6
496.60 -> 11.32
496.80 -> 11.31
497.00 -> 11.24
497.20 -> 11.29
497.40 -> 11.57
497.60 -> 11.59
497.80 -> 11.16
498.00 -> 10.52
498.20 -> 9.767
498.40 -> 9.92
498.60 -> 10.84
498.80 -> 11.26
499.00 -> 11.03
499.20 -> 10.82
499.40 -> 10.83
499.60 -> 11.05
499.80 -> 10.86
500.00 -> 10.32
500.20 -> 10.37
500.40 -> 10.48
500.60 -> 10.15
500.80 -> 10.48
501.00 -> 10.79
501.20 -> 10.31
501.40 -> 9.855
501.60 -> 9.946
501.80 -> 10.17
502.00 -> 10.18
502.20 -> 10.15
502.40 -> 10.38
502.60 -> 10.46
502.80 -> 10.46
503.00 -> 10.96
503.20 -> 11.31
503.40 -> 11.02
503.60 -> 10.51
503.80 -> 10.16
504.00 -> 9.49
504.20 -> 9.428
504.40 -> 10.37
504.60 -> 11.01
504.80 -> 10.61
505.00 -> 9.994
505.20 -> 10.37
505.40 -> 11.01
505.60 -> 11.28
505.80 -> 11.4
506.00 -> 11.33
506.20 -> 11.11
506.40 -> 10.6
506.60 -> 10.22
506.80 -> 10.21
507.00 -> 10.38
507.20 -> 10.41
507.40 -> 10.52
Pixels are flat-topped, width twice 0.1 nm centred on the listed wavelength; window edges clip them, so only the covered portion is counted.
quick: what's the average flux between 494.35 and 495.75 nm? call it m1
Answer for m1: 11.6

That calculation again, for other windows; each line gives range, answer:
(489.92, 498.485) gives 11.2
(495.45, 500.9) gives 10.9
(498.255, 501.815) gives 10.5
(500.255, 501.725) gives 10.3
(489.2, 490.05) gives 11.7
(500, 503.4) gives 10.4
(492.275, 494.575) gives 11.3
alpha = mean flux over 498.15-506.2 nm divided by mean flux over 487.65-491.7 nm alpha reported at 0.93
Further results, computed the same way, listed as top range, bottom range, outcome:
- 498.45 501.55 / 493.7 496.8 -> 0.93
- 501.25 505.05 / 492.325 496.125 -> 0.91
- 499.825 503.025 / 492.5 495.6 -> 0.90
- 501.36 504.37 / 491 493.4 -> 0.94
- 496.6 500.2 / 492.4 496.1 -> 0.96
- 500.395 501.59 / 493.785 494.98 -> 0.89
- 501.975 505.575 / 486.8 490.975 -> 0.94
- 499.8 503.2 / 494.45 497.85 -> 0.91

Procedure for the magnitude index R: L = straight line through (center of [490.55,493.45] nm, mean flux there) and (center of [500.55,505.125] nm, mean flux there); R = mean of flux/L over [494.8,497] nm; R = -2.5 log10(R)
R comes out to -0.05 mag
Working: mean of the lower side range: 11.1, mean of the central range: 11.3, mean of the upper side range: 10.4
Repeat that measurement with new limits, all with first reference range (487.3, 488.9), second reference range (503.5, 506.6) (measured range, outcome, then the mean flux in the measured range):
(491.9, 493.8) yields 0.013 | 10.9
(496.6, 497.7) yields -0.051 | 11.4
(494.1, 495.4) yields -0.084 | 11.8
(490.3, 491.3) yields -0.033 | 11.4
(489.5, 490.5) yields -0.056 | 11.7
